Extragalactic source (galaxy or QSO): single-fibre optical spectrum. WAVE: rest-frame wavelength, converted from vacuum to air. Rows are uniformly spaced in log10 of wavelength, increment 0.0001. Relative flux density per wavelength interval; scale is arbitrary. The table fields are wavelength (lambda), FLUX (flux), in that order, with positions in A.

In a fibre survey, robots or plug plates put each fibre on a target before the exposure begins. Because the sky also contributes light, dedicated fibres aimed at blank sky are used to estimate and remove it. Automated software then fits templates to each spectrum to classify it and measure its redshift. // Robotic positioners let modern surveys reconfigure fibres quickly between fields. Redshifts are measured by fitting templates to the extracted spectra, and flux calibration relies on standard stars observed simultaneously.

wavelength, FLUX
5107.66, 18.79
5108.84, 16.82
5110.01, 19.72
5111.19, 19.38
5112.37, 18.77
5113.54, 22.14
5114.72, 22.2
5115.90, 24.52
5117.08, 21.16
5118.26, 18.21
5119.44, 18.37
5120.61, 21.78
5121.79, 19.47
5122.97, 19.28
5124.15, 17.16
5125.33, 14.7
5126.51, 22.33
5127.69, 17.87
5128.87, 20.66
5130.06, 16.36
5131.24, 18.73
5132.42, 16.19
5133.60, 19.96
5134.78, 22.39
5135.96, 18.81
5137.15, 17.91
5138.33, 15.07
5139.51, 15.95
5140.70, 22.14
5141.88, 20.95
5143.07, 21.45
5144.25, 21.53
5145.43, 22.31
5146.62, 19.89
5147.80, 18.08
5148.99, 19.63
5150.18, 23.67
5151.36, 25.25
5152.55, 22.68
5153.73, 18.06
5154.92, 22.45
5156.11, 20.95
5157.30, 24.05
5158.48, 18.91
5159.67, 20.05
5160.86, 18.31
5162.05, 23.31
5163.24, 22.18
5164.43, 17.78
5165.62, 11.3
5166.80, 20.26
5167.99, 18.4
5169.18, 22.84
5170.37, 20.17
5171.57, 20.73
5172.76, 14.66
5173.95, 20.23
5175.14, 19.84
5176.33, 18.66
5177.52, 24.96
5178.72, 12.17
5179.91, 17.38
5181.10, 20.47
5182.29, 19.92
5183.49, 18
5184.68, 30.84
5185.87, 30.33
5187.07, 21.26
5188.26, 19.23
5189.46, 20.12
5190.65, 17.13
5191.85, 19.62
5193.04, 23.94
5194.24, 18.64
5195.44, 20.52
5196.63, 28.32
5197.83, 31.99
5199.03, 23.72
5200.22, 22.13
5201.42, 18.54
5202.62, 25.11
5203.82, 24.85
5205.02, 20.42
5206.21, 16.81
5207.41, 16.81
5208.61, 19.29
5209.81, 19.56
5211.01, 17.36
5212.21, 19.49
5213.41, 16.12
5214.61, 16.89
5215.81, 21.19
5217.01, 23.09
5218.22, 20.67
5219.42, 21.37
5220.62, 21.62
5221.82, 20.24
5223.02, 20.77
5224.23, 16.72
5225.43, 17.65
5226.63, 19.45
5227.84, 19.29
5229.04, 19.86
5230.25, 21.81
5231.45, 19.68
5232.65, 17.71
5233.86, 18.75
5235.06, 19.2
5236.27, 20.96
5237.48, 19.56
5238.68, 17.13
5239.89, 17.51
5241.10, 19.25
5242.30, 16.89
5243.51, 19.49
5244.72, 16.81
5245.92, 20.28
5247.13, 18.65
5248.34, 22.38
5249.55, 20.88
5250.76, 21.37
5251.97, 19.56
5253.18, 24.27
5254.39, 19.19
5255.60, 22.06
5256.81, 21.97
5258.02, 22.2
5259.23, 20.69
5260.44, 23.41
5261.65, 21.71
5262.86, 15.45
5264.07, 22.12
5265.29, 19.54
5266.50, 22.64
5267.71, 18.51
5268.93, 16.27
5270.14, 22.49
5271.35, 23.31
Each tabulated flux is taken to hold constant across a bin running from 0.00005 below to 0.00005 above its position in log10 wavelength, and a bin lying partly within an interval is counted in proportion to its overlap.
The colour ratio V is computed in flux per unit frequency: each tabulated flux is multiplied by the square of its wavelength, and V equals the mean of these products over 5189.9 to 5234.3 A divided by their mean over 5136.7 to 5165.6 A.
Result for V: 1.03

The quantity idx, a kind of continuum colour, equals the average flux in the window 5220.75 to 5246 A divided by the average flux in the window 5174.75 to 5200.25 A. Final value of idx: 0.87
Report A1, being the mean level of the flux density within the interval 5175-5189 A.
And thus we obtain 21.1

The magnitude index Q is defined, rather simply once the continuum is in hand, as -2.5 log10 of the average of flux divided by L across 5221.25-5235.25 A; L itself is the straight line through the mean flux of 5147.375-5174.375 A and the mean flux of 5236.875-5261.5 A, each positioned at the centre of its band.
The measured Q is 0.05 mag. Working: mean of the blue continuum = 20.2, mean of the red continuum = 20.2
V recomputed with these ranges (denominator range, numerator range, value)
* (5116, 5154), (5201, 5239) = 1.03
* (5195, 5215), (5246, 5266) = 1.01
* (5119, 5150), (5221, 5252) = 1.04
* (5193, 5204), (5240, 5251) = 0.83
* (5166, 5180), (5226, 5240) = 1.03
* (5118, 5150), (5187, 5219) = 1.11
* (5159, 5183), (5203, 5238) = 1.04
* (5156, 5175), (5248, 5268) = 1.11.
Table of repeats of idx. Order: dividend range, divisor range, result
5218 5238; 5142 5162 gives 0.93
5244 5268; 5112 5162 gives 1.03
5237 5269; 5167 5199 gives 0.95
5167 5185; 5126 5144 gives 1.03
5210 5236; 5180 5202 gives 0.87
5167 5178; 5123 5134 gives 1.10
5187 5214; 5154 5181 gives 1.07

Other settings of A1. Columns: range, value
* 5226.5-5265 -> 20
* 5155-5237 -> 20.4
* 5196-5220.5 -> 21.2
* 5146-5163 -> 21.1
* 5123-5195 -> 20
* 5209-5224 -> 19.8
